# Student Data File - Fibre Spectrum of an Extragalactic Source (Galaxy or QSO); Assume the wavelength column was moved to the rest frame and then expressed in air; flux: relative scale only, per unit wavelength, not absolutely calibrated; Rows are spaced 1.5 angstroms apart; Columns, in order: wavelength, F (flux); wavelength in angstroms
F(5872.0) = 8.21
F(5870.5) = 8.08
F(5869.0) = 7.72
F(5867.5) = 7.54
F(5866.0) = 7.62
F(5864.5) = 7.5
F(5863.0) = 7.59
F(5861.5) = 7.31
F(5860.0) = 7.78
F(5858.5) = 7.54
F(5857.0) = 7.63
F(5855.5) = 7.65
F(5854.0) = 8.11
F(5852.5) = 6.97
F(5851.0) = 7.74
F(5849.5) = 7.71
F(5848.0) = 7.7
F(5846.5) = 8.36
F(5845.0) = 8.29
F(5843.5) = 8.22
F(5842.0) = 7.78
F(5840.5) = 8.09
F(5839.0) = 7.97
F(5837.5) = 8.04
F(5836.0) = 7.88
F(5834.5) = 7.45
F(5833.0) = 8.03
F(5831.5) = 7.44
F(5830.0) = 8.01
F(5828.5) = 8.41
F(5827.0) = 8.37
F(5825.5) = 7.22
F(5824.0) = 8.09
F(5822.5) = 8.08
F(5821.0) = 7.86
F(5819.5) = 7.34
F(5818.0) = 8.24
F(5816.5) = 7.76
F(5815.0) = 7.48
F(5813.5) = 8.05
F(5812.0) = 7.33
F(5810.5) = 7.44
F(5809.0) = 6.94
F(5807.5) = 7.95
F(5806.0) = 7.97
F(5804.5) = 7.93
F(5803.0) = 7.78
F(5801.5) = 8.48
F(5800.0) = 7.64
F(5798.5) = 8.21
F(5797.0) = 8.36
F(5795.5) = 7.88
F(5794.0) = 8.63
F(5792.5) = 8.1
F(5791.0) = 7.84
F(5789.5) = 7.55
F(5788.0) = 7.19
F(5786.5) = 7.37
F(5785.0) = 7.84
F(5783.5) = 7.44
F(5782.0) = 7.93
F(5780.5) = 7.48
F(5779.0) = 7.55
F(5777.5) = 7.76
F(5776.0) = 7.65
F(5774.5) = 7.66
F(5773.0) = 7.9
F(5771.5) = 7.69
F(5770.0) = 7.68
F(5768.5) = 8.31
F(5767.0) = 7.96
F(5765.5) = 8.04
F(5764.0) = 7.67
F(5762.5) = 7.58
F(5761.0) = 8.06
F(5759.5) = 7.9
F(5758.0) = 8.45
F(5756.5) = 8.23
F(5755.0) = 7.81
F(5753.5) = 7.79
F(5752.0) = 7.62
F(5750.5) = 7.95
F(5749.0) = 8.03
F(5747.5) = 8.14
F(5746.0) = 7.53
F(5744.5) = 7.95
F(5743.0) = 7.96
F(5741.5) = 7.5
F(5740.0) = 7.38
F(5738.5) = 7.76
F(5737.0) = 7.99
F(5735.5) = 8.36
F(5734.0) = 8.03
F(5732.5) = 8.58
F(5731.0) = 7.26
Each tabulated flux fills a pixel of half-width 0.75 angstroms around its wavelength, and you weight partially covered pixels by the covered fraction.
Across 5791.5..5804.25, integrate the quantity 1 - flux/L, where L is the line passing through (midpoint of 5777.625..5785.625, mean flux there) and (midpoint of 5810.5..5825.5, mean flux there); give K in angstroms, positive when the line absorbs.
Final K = -0.70 angstroms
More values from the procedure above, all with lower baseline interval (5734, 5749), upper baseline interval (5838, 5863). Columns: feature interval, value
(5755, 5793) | 0.24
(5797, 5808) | -0.27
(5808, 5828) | 0.25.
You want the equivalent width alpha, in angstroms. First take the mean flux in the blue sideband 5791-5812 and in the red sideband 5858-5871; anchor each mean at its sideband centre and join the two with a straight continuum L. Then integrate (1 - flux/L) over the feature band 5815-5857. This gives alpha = -0.6 angstroms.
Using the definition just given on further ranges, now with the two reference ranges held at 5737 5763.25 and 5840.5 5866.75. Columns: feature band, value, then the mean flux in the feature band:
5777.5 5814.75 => 0.1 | 7.78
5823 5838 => -0.2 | 7.89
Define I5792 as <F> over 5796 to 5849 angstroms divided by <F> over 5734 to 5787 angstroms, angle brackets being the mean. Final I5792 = 1.01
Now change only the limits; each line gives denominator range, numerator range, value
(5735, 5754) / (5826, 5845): 1.02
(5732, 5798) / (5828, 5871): 0.99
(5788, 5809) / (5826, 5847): 1.01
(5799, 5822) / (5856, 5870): 0.98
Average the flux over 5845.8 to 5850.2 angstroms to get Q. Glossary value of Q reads 7.92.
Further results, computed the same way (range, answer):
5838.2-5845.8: 8.07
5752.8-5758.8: 8.07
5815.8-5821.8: 7.8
